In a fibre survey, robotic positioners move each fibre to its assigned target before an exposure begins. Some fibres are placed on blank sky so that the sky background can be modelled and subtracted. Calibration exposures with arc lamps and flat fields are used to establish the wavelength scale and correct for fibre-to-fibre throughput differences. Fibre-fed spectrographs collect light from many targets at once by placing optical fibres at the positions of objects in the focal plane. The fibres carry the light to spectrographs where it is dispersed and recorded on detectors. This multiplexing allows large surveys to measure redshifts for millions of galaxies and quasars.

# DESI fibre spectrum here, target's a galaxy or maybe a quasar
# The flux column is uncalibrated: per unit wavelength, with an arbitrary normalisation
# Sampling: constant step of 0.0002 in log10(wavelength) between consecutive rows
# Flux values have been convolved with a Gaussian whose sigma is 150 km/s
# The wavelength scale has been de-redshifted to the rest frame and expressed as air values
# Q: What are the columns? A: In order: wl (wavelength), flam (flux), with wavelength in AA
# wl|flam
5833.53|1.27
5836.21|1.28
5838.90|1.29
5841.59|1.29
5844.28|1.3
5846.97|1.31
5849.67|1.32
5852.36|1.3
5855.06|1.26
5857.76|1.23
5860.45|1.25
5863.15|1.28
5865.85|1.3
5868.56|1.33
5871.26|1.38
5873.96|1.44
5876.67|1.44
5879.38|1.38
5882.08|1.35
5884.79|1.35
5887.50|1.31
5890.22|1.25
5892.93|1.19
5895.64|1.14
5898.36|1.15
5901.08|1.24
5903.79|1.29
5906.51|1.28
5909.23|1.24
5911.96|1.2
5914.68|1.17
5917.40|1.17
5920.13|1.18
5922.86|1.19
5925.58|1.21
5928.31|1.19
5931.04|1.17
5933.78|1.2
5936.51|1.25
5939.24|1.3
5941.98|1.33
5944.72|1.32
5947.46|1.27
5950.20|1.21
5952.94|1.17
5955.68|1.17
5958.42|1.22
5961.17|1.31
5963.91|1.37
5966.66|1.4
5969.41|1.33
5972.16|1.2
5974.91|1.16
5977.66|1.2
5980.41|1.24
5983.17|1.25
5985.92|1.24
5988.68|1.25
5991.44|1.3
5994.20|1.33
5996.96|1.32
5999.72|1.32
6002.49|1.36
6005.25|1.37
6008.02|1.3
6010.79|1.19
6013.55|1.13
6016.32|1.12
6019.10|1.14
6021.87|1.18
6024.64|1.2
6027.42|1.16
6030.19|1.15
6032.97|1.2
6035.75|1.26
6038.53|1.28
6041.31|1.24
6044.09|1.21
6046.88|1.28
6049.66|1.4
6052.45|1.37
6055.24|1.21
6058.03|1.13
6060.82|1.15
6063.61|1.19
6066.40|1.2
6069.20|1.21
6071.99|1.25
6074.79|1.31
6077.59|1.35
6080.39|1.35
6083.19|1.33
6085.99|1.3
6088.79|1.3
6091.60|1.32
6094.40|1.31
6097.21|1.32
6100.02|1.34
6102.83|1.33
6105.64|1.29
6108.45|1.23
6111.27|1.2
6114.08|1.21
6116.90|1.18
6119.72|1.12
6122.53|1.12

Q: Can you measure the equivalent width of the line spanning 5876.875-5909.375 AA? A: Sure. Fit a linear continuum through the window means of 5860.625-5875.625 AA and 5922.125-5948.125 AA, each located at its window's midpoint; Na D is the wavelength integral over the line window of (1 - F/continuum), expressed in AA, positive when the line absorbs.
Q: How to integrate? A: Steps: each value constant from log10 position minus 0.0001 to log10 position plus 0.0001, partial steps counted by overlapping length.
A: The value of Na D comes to 0.8 AA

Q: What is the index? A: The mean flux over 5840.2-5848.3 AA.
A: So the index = 1.3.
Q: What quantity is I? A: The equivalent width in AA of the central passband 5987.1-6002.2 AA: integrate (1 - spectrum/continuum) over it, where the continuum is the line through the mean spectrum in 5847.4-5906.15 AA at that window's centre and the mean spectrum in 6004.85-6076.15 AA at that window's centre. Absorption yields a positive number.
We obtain -0.8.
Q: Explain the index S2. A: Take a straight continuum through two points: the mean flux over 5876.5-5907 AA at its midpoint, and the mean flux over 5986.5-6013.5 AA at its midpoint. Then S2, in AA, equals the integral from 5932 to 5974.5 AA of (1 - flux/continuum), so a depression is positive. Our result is 0.63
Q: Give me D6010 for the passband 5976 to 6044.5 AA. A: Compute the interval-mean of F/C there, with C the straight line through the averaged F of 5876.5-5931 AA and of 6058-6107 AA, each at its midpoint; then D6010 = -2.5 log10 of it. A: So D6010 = 0.02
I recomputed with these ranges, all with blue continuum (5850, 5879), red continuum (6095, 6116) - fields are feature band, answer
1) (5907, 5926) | 1.66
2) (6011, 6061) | 2.89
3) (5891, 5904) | 1.18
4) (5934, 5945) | 0.17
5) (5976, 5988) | 0.62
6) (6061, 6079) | 0.50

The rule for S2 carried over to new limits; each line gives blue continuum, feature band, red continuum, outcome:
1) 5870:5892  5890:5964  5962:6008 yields 5.8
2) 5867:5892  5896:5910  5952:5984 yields 1.0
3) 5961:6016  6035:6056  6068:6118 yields -0.1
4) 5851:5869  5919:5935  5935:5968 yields 1.1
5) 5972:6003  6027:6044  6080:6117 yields 0.8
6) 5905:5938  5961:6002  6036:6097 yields -1.7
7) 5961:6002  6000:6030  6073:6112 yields 1.7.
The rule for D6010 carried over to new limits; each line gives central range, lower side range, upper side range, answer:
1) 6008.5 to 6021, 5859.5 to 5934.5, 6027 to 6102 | 0.10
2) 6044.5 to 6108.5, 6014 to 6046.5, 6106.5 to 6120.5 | -0.08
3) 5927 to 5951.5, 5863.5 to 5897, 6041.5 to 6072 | 0.04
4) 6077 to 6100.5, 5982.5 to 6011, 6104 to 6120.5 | -0.08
